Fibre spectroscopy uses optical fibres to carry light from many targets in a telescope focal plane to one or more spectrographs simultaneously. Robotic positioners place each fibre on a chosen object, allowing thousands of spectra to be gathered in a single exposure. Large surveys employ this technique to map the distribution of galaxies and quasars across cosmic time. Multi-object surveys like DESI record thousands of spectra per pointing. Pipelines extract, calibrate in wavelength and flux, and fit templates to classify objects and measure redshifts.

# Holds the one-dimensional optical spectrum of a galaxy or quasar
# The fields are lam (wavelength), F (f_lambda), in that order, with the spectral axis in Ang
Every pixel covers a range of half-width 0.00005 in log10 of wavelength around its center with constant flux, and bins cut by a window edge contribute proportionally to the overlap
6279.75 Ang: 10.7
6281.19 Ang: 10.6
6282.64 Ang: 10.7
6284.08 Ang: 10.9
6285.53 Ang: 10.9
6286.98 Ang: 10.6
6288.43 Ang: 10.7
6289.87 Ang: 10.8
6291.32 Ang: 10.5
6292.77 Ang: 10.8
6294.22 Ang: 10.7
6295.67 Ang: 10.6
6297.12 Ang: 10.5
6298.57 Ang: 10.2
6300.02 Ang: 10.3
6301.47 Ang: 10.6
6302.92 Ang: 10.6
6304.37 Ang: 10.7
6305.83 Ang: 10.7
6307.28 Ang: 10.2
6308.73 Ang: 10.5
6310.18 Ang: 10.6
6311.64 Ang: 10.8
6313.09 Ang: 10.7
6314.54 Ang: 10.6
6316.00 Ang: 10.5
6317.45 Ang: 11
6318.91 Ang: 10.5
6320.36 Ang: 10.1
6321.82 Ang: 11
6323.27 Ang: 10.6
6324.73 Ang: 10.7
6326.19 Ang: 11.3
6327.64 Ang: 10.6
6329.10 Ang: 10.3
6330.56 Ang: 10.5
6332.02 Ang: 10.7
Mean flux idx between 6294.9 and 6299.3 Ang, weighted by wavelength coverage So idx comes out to 10.4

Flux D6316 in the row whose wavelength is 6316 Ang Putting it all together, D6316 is 10.5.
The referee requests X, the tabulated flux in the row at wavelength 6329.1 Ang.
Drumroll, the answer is 10.3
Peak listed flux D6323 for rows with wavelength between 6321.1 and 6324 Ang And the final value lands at 11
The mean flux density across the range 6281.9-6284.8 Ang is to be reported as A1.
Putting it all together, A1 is 10.8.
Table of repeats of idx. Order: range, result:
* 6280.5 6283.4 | 10.7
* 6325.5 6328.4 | 11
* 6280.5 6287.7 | 10.7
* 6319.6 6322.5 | 10.5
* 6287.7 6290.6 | 10.8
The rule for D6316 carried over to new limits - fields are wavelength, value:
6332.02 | 10.7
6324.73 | 10.7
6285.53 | 10.9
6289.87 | 10.8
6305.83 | 10.7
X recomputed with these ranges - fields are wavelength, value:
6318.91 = 10.5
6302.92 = 10.6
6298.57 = 10.2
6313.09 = 10.7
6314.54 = 10.6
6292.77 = 10.8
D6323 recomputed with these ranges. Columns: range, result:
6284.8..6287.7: 10.9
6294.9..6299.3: 10.6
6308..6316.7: 10.8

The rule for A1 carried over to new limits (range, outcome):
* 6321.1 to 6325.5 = 10.8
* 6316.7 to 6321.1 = 10.5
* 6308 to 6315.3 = 10.6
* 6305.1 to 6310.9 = 10.5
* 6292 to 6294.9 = 10.7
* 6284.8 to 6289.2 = 10.7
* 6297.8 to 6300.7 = 10.3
